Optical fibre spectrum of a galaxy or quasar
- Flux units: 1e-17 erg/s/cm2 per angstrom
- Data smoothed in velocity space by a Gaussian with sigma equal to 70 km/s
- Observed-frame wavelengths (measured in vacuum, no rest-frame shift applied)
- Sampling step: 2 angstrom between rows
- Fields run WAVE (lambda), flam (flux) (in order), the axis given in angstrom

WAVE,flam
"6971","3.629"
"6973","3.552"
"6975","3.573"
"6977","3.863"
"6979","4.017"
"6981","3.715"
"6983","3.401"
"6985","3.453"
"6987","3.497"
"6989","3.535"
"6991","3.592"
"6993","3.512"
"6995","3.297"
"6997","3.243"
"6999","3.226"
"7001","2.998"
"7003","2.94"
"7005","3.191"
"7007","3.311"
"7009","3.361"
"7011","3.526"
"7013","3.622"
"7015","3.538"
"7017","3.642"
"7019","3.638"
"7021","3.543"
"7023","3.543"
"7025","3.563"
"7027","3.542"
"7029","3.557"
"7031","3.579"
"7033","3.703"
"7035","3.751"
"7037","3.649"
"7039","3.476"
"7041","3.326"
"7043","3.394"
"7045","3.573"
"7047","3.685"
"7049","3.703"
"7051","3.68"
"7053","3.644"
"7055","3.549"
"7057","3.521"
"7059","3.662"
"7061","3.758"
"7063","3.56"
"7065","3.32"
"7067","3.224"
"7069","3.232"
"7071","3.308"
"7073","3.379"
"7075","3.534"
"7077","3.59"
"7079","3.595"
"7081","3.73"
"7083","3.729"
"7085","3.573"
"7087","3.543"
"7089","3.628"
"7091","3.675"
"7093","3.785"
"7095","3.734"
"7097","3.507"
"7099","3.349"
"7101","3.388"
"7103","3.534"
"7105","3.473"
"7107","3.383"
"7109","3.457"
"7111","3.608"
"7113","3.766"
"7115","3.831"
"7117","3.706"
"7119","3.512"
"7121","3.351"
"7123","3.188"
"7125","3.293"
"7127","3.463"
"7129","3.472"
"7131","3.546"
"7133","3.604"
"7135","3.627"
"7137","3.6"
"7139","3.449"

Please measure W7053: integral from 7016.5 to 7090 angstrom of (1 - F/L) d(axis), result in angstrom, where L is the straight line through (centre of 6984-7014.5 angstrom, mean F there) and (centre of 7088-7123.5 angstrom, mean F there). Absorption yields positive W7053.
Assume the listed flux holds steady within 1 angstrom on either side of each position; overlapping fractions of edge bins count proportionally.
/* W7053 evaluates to -2.15 angstrom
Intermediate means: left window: 3.36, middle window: 3.56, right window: 3.55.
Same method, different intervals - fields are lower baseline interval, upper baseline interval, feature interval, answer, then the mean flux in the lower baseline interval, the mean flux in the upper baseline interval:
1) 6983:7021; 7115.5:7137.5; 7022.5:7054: -1.47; 3.4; 3.49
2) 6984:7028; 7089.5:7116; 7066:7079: 0.50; 3.42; 3.58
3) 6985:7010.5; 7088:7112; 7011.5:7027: -0.98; 3.32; 3.54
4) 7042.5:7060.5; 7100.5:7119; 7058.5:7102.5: 0.70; 3.61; 3.57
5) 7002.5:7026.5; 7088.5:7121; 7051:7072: 0.21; 3.46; 3.58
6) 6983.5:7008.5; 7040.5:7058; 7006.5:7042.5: -1.00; 3.32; 3.57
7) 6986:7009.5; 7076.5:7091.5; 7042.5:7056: -0.42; 3.31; 3.63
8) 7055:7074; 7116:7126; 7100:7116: -0.64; 3.45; 3.41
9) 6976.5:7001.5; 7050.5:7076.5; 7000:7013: 0.89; 3.49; 3.49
